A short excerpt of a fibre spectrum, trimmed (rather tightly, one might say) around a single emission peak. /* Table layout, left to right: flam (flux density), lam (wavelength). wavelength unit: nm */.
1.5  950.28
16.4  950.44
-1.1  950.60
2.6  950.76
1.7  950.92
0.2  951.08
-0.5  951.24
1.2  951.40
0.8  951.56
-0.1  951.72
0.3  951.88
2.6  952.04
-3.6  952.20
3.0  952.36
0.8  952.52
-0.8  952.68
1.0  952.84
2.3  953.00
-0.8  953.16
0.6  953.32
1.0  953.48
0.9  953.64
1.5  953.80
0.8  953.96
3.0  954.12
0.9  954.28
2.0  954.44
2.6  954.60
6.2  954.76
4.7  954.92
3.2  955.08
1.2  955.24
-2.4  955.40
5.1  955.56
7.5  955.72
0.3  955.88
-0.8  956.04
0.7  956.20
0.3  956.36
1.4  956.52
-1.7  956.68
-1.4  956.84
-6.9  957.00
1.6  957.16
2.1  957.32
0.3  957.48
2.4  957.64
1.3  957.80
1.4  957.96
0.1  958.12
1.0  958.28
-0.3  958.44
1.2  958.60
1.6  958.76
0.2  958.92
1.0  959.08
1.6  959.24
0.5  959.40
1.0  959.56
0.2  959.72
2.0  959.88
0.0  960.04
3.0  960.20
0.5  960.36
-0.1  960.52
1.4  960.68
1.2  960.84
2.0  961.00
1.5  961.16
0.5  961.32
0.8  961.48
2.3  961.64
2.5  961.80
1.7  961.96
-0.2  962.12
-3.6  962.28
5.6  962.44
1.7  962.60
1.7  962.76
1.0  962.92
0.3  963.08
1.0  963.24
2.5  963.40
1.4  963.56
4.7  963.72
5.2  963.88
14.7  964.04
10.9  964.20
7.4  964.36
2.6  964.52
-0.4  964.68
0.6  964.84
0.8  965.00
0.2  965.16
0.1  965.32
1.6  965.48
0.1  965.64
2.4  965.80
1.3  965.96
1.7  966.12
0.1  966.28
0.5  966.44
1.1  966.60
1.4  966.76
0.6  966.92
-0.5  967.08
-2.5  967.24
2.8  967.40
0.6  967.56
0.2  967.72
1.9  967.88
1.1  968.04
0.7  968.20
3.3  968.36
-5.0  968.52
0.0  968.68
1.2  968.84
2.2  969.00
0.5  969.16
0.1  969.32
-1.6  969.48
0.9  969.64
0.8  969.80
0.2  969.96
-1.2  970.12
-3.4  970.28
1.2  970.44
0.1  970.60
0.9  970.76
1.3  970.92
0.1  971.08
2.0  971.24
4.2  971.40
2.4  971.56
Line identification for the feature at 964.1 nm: [O III]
